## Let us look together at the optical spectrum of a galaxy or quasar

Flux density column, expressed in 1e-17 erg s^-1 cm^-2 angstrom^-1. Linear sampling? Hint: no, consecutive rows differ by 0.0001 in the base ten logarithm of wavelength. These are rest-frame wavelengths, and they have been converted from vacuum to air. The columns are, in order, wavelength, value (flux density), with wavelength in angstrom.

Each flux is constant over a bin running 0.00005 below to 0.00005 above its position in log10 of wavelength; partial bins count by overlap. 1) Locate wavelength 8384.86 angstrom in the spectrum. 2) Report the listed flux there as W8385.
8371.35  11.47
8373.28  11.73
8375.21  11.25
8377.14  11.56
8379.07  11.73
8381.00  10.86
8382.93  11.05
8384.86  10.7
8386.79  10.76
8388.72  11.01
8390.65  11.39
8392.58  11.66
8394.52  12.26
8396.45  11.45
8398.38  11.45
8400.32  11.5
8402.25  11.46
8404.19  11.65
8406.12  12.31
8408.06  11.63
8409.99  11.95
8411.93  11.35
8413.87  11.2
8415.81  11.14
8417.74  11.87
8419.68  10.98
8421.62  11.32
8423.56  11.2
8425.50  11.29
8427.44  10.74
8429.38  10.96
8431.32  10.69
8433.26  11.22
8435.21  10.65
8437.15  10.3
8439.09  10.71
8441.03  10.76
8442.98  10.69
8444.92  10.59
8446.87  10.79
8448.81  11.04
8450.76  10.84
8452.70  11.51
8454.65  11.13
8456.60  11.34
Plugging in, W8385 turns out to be 10.7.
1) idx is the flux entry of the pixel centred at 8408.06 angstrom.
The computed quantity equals 11.63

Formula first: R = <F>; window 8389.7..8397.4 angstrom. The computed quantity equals 11.7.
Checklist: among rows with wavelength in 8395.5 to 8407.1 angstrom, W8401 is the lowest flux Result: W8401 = 11.45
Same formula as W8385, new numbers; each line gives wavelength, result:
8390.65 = 11.39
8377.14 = 11.56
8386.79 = 10.76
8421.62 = 11.32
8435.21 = 10.65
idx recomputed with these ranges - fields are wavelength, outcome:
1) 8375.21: 11.25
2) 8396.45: 11.45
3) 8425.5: 11.29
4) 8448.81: 11.04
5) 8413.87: 11.2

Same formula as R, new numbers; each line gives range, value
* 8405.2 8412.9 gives 11.8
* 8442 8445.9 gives 10.6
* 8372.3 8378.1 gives 11.5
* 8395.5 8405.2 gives 11.5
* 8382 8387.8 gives 10.8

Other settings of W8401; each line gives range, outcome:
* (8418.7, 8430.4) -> 10.74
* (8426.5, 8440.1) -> 10.3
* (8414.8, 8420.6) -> 10.98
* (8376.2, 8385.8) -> 10.7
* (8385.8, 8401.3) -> 10.76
